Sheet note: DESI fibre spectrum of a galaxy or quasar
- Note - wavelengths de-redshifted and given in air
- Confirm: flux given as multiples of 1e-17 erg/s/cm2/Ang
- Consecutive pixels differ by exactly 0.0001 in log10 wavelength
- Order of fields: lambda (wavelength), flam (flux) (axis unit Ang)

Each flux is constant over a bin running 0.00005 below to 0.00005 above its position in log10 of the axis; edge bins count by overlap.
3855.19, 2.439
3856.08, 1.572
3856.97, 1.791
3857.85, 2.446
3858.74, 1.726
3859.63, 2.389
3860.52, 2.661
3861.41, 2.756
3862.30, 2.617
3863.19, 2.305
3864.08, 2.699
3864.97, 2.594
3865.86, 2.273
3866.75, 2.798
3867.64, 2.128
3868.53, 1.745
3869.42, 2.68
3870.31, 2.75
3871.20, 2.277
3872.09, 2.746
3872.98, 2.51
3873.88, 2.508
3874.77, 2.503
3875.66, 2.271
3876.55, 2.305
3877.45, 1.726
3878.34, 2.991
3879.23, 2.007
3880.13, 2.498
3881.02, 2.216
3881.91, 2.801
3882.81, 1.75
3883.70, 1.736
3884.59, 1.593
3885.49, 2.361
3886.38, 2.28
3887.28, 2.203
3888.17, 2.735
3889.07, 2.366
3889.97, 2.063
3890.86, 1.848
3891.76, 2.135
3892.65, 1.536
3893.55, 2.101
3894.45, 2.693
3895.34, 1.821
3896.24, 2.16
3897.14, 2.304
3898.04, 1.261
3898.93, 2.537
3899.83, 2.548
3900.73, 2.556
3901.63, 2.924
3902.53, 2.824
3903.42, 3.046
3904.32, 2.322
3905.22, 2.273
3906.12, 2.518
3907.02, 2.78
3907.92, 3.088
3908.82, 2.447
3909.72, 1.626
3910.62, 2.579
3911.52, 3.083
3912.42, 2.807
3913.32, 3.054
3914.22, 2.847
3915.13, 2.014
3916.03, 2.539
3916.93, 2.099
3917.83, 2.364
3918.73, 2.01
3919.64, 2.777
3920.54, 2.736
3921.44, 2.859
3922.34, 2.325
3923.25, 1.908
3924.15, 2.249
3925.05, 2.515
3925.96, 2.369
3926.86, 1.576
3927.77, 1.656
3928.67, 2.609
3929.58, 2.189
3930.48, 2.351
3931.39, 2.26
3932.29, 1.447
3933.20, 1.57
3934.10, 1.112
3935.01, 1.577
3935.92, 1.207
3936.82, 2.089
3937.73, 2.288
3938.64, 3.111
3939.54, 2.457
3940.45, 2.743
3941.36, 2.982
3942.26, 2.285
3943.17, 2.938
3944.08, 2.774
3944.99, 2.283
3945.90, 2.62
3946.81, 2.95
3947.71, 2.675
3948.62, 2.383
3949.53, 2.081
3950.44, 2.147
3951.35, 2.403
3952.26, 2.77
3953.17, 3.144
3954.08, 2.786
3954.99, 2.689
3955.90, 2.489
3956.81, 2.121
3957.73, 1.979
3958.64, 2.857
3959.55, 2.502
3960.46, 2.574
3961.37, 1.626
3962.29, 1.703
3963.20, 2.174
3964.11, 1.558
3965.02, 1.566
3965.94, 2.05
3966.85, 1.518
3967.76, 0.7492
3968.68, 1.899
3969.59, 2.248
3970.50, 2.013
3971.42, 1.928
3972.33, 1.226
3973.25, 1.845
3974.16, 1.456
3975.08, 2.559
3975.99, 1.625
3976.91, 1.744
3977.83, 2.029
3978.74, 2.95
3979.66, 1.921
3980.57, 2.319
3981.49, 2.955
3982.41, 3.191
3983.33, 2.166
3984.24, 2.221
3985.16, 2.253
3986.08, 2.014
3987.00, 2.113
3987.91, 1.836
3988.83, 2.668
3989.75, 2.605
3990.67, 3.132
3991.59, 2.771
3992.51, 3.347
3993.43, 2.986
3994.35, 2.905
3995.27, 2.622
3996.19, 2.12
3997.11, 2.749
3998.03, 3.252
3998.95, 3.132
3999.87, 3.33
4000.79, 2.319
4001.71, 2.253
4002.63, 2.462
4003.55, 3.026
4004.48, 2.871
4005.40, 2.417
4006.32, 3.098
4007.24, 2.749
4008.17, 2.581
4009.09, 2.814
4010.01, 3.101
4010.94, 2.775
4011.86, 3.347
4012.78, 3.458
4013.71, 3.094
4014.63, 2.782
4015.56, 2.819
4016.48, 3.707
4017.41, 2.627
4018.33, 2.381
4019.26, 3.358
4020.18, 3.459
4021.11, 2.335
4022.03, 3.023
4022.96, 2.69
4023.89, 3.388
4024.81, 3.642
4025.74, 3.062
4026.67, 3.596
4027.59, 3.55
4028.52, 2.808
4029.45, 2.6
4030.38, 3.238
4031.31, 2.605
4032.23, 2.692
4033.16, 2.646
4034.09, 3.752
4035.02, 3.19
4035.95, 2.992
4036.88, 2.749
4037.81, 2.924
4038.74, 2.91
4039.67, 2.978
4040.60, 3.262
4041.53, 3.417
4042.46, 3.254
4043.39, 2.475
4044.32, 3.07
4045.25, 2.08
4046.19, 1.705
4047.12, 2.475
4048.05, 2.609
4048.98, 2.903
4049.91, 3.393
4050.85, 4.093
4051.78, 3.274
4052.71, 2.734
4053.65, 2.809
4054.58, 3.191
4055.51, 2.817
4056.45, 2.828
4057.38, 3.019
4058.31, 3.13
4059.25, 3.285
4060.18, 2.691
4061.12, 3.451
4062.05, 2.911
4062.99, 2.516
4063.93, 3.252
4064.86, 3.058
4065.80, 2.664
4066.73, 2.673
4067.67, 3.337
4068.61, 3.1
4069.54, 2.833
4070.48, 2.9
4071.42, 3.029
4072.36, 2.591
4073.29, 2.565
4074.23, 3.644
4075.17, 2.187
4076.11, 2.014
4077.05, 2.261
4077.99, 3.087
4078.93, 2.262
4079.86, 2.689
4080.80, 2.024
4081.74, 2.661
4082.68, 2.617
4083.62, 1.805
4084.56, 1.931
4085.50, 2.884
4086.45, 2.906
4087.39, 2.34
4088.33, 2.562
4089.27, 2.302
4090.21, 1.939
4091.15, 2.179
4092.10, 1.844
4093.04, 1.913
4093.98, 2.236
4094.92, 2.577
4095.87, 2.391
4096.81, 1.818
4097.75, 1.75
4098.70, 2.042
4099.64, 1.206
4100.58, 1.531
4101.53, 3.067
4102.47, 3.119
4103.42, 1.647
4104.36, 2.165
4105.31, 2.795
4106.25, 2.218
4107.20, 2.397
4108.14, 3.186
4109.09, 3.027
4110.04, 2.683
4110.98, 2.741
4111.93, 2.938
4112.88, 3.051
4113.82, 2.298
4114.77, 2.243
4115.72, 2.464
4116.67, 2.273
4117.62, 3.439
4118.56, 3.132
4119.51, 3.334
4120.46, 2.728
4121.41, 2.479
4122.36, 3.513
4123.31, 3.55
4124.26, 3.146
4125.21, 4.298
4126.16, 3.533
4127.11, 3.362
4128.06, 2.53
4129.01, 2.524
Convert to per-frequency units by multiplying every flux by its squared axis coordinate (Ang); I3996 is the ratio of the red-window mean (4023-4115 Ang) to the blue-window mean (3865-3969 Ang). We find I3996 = 1.27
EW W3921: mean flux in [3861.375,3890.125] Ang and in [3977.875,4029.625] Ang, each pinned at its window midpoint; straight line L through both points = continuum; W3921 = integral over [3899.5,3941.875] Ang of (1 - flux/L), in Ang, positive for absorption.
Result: 2.43 Ang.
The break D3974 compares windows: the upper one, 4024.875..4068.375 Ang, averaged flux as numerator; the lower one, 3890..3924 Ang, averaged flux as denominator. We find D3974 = 1.24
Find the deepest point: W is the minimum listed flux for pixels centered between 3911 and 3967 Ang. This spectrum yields 1.112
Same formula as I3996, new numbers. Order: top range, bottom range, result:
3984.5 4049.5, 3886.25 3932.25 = 1.28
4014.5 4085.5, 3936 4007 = 1.25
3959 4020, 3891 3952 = 1.09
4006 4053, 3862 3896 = 1.41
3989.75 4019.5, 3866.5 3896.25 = 1.36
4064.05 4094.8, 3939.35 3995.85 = 1.16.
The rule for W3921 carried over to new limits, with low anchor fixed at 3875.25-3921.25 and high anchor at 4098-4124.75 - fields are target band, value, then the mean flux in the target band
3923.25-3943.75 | 2.11 Ang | 2.16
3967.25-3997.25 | 2.47 Ang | 2.27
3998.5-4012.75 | -1.88 Ang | 2.84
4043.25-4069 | -3.41 Ang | 2.92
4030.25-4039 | -1.43 Ang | 2.96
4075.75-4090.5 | 1.19 Ang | 2.4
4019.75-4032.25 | -2.60 Ang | 3.06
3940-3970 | 1.54 Ang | 2.31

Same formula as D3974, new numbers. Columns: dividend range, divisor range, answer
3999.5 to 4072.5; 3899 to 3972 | 1.27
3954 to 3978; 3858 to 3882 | 0.81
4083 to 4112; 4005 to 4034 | 0.78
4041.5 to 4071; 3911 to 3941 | 1.29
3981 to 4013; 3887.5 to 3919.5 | 1.14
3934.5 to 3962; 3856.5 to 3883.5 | 1.03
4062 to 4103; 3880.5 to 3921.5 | 1.04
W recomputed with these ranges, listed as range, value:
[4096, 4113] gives 1.206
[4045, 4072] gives 1.705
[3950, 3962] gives 1.626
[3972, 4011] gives 1.226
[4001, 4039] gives 2.253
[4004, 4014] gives 2.417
